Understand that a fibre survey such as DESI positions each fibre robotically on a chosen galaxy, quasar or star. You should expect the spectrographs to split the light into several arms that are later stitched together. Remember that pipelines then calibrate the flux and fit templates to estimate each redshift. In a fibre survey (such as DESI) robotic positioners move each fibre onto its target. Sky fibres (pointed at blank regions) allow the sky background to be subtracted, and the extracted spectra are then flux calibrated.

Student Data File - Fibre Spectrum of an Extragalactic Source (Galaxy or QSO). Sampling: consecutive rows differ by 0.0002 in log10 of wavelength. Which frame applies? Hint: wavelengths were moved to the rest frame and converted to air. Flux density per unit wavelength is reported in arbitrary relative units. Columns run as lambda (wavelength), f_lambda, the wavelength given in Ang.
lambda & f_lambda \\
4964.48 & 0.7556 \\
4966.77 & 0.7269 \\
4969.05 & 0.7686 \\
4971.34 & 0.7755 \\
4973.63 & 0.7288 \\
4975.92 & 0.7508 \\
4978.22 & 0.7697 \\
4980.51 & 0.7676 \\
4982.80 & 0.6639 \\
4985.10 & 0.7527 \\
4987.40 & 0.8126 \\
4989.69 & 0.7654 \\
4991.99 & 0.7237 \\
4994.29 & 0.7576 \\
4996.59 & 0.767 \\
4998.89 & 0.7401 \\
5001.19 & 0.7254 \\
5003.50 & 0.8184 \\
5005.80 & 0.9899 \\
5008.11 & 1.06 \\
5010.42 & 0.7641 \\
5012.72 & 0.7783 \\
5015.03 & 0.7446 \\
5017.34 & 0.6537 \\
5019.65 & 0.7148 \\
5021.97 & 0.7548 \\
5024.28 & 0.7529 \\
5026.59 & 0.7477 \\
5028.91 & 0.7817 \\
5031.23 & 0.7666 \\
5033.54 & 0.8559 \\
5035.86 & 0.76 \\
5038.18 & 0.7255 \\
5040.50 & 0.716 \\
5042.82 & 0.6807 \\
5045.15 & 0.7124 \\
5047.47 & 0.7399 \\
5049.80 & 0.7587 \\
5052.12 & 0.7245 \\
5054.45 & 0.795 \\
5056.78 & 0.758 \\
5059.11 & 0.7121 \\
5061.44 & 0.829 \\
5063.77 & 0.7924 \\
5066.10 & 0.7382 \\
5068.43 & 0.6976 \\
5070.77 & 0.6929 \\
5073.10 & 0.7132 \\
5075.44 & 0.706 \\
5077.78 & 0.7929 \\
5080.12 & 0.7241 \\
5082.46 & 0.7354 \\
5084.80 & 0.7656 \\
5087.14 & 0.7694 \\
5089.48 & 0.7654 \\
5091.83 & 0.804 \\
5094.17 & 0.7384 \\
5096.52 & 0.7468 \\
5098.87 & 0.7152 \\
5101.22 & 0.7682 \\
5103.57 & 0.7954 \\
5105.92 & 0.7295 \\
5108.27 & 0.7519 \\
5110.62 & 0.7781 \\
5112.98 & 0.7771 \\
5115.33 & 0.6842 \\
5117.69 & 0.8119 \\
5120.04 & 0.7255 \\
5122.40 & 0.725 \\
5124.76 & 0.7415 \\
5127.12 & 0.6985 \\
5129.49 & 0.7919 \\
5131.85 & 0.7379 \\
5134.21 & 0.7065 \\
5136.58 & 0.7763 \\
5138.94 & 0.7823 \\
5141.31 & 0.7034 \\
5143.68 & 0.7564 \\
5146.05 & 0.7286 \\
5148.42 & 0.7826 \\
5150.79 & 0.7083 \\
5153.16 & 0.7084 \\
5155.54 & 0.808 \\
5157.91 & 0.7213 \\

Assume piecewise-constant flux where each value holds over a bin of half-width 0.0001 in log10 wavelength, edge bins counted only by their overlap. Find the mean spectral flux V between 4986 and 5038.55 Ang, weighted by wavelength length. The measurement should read 0.782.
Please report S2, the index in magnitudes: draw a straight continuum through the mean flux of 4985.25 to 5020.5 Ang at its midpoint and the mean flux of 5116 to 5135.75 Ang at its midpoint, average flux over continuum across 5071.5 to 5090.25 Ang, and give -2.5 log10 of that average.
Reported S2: 0.02 mag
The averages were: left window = 0.787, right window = 0.741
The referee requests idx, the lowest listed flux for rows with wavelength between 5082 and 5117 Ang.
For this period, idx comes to 0.6842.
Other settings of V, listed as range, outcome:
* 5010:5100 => 0.747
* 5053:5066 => 0.773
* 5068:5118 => 0.748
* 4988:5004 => 0.756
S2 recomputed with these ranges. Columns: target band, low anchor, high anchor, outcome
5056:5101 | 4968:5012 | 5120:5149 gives 0.02 mag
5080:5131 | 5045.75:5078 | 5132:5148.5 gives -0.01 mag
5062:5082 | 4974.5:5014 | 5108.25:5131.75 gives 0.04 mag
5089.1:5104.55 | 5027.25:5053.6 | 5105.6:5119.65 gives -0.01 mag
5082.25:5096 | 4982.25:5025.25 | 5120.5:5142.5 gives -0.02 mag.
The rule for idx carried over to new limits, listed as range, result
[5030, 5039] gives 0.7255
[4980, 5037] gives 0.6537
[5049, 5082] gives 0.6929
